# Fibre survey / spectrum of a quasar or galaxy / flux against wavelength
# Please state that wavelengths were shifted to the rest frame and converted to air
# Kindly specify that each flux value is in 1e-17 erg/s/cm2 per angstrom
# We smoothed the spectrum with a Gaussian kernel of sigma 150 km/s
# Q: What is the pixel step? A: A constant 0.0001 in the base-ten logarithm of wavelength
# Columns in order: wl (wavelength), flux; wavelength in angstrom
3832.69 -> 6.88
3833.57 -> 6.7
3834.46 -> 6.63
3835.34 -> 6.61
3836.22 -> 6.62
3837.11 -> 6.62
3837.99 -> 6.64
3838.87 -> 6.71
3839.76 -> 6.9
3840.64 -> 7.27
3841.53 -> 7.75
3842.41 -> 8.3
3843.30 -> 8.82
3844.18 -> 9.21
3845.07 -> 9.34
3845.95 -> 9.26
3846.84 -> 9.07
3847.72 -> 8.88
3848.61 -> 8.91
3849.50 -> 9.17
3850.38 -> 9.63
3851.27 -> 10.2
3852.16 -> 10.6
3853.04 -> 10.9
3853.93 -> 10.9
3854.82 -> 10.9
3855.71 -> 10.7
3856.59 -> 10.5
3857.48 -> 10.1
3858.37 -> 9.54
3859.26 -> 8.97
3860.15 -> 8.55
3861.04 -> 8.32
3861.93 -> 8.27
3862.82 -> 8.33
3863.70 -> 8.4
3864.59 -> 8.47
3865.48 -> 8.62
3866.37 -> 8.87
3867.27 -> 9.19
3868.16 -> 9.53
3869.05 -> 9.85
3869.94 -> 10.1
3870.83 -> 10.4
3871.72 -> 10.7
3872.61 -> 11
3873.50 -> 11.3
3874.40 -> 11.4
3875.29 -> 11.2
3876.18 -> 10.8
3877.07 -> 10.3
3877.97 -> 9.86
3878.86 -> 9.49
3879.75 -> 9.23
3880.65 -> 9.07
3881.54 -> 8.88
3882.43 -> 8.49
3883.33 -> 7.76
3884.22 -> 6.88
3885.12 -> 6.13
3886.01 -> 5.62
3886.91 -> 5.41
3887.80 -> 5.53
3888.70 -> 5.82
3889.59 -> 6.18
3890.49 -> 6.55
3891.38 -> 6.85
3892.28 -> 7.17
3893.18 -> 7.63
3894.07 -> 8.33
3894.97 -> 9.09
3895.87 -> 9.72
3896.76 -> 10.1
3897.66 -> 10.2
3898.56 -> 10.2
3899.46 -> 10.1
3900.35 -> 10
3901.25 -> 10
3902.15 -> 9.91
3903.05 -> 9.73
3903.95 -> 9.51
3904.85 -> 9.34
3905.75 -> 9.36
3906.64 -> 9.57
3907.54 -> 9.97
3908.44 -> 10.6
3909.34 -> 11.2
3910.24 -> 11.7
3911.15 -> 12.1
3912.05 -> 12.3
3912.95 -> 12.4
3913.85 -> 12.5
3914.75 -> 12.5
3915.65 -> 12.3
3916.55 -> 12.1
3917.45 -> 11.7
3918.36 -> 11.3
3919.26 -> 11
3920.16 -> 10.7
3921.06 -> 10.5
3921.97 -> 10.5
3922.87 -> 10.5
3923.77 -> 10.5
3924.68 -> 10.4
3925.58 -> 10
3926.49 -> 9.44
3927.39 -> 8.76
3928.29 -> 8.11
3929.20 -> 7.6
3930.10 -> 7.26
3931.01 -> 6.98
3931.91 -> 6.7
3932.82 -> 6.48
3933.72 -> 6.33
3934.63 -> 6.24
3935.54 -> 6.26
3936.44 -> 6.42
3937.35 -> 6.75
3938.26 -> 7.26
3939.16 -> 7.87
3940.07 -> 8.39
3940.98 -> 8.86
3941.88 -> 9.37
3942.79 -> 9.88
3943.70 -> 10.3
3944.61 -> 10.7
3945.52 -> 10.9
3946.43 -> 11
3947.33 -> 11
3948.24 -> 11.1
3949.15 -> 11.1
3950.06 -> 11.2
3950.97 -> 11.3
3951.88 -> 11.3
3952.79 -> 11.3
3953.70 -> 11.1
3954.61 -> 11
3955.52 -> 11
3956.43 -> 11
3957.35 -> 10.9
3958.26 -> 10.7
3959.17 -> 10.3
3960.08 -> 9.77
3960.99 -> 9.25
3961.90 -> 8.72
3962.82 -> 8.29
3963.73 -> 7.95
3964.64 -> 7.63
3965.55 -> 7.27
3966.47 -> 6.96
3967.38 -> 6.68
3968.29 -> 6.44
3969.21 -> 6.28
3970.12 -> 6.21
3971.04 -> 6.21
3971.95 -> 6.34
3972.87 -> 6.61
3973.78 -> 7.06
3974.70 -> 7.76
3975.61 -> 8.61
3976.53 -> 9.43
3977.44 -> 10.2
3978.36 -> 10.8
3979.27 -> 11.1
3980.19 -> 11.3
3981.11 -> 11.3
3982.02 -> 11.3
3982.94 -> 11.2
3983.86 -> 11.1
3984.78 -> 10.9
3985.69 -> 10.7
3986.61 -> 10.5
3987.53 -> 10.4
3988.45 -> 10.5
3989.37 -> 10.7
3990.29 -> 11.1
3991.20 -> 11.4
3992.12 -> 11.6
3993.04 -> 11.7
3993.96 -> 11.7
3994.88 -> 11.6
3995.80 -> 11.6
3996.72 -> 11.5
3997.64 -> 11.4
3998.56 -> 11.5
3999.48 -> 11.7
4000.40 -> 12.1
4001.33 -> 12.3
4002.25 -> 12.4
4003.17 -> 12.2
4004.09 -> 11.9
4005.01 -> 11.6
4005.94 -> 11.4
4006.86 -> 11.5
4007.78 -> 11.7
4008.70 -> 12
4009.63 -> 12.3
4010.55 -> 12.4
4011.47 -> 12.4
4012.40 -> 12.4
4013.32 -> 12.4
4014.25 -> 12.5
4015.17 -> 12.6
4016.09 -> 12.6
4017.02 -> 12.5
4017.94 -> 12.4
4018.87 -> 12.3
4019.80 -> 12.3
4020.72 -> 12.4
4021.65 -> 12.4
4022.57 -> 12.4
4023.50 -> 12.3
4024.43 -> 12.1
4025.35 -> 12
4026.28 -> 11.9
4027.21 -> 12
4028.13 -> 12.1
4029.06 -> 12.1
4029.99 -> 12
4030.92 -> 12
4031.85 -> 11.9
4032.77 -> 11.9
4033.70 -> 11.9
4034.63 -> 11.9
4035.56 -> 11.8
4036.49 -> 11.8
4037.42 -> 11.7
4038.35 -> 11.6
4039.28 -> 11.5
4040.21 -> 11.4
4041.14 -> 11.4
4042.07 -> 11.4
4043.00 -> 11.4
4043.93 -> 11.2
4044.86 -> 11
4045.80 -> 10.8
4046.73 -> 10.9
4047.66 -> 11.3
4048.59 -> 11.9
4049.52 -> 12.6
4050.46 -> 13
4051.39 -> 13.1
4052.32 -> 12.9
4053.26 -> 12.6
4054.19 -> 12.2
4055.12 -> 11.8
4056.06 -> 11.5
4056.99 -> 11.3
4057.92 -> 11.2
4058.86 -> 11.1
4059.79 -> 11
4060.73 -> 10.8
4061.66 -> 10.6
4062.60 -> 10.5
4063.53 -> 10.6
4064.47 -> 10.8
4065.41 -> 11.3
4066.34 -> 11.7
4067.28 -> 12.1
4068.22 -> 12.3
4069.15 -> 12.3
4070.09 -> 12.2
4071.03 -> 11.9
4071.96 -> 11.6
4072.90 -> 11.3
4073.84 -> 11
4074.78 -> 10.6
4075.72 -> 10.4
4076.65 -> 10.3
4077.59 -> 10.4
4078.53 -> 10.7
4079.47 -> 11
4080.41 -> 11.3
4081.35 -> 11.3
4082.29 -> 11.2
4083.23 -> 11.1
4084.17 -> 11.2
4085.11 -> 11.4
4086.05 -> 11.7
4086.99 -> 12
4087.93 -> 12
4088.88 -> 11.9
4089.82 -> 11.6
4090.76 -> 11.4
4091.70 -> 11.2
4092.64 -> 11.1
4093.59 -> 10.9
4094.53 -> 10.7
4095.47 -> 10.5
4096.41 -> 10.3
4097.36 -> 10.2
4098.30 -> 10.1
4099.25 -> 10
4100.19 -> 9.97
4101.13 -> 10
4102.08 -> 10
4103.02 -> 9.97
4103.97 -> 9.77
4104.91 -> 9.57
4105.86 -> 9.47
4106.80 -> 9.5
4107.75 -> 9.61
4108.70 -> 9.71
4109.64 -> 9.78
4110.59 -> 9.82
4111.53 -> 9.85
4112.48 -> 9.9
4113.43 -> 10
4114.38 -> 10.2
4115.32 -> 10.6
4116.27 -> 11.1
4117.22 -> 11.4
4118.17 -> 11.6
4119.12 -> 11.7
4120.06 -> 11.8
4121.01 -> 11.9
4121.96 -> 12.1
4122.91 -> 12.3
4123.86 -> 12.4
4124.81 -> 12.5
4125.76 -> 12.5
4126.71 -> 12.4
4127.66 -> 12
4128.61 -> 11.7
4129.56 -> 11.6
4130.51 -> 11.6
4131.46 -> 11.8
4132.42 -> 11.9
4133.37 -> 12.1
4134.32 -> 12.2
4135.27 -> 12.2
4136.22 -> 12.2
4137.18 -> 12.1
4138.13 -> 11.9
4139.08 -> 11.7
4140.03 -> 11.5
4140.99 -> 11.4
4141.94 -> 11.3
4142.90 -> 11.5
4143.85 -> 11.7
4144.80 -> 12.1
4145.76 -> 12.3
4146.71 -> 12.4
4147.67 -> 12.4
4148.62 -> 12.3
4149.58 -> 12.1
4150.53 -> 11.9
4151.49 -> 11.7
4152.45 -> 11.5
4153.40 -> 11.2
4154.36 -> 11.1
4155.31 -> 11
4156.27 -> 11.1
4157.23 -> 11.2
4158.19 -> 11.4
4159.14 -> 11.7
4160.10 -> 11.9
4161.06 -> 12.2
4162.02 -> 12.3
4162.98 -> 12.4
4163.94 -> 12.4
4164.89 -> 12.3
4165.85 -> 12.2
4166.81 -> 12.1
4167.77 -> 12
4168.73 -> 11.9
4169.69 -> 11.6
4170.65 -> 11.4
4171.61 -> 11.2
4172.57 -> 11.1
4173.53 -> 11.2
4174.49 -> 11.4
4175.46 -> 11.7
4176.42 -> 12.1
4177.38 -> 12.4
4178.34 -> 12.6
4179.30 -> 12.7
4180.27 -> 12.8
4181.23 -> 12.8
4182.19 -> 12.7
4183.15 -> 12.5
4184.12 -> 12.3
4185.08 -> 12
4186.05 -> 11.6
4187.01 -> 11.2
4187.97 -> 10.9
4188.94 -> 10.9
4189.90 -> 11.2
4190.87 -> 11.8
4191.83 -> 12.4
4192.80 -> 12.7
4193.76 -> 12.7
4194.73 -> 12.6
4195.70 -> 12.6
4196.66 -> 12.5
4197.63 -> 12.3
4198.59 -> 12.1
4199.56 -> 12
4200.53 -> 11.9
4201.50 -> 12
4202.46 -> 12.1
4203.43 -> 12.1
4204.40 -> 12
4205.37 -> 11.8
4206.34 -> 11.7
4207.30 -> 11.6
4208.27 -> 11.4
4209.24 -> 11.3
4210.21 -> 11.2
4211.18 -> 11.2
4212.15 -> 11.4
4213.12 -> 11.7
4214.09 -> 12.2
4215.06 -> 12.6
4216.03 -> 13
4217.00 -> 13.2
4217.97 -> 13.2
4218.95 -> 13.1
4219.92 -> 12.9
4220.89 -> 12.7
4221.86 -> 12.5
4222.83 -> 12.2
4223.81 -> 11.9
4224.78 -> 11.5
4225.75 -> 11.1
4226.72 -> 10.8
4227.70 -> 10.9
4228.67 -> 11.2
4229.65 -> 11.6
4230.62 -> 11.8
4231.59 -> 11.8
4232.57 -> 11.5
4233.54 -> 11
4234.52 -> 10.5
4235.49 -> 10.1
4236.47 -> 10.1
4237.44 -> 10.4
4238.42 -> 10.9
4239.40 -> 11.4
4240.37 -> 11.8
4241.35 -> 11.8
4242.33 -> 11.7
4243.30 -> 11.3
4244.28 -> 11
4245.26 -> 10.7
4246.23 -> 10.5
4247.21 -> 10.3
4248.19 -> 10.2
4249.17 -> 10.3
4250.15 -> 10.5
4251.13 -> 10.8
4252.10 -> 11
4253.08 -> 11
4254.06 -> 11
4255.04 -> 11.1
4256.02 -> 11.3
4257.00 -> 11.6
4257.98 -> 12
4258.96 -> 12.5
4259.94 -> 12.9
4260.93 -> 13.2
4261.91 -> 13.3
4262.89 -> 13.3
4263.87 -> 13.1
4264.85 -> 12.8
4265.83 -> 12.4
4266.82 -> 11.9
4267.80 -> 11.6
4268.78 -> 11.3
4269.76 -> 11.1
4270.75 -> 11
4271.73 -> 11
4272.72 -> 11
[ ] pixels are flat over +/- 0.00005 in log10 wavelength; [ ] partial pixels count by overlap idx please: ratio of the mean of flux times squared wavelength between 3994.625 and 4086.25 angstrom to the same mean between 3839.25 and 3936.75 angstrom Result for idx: 1.4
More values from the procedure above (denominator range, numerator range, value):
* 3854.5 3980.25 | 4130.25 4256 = 1.45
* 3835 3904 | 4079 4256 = 1.50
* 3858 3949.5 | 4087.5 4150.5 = 1.34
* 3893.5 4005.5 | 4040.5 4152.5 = 1.23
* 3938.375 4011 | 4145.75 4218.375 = 1.29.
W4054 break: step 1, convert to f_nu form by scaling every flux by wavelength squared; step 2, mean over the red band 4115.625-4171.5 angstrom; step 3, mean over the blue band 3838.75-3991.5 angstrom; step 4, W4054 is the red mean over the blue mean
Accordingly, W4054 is 1.4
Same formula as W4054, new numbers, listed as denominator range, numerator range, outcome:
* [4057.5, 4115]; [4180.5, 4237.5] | 1.17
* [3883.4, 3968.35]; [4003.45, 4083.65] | 1.34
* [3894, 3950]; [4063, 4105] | 1.23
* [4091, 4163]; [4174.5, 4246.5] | 1.09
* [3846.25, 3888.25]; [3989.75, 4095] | 1.38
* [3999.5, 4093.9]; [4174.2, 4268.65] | 1.10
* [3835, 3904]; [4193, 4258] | 1.56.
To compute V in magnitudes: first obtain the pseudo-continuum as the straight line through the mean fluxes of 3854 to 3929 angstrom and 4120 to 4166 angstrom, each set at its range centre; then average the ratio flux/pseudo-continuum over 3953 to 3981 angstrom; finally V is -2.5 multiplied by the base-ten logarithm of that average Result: 0.166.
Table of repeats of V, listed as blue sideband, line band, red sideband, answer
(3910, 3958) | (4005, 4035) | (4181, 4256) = -0.16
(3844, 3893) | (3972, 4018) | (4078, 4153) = -0.11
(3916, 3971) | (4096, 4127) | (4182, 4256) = 0.00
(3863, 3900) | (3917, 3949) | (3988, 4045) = 0.10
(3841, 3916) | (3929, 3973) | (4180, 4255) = 0.14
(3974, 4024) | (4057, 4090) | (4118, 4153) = 0.05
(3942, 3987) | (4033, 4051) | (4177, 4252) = -0.13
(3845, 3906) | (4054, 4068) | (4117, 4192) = -0.03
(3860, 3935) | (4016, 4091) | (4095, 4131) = -0.13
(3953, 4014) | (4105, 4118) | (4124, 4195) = 0.14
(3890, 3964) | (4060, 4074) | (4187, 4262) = -0.08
